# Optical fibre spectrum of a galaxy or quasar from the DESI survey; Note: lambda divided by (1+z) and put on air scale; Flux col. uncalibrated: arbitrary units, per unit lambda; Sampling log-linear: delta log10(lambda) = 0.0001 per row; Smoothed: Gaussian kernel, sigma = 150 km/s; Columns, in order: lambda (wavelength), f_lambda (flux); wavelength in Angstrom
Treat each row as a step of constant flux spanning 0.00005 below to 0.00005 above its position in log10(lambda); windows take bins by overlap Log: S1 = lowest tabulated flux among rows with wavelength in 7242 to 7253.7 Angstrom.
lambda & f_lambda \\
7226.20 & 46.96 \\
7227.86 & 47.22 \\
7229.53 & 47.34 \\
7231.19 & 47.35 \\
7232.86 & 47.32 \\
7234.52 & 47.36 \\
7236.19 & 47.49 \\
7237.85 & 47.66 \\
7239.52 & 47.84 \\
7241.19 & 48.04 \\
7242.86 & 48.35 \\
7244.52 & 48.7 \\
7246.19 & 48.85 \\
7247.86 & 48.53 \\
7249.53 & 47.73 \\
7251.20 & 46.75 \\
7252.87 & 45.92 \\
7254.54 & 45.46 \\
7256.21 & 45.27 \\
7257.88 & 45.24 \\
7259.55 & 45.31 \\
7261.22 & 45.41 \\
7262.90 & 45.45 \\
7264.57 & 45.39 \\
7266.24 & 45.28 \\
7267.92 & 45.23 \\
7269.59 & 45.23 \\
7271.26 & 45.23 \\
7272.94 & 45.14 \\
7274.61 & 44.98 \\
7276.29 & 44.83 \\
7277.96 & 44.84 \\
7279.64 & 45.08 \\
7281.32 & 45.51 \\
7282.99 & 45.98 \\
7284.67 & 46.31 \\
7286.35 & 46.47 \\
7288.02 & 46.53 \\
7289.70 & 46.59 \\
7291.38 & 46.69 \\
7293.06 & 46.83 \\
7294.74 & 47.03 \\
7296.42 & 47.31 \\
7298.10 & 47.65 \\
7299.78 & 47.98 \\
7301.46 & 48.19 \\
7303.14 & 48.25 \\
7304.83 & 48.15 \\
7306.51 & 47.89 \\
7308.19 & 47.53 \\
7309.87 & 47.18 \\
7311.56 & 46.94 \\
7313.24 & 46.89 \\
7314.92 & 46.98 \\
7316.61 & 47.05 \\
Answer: 45.92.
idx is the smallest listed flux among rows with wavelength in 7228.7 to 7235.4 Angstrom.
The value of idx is 47.32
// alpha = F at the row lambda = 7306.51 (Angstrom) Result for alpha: 47.89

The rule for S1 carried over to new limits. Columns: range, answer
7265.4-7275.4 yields 44.98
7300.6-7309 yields 47.53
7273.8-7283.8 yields 44.83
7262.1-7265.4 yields 45.39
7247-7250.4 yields 47.73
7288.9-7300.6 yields 46.59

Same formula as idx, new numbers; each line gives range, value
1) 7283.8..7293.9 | 46.31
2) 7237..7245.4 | 47.66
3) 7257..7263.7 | 45.24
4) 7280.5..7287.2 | 45.51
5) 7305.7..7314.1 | 46.89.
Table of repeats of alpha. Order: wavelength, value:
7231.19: 47.35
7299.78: 47.98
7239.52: 47.84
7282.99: 45.98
